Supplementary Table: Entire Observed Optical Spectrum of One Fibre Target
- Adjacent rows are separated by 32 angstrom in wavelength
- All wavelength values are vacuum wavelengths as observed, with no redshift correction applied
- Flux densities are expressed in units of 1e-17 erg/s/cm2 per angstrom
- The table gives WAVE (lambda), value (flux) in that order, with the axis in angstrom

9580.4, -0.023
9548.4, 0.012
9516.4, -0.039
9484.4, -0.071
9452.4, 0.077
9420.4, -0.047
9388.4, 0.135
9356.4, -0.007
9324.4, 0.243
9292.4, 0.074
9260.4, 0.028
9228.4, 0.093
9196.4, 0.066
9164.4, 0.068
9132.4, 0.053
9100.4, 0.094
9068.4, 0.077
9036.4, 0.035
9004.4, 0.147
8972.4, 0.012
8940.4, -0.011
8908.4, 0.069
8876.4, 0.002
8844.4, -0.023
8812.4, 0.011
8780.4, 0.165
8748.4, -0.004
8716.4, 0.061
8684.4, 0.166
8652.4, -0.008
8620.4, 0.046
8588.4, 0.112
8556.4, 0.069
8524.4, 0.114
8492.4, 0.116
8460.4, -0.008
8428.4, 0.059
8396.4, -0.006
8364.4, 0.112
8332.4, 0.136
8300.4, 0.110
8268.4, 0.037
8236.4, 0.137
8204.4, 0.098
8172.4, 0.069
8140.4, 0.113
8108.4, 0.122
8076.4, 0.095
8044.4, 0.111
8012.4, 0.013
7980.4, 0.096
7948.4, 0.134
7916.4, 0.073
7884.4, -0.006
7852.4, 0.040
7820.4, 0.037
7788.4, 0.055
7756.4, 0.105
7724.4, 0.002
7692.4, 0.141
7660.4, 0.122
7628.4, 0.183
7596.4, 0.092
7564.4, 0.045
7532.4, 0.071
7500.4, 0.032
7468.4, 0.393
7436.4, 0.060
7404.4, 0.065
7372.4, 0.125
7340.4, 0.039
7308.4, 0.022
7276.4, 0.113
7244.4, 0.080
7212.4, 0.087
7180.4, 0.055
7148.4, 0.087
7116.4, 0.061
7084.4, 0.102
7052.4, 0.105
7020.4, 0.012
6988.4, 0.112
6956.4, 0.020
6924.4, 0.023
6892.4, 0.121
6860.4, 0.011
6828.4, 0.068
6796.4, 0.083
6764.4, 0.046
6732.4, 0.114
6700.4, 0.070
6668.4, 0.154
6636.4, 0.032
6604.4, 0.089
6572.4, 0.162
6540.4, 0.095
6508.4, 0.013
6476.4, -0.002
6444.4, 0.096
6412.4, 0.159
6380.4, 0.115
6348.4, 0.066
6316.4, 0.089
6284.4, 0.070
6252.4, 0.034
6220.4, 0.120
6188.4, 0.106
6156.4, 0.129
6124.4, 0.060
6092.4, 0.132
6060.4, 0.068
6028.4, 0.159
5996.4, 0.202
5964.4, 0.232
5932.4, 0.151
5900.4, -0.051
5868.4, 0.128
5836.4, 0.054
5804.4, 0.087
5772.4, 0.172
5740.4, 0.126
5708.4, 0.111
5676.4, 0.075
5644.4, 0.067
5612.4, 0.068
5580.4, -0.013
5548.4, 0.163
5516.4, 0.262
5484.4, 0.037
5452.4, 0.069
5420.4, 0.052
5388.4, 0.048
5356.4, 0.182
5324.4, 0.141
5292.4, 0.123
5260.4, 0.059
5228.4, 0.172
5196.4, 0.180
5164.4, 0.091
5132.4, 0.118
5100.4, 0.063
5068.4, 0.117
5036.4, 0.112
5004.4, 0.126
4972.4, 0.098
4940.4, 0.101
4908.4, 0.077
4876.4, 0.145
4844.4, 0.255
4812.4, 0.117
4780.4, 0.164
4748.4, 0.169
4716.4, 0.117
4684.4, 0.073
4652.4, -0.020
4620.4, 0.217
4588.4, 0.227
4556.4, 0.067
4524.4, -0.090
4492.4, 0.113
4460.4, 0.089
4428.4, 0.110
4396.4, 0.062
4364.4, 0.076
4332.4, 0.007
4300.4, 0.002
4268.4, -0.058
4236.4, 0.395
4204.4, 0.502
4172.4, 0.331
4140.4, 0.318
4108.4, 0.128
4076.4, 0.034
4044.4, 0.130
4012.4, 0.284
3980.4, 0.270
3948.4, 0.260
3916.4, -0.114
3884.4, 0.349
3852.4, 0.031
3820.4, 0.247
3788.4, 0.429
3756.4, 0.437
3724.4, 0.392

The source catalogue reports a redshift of 1.001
